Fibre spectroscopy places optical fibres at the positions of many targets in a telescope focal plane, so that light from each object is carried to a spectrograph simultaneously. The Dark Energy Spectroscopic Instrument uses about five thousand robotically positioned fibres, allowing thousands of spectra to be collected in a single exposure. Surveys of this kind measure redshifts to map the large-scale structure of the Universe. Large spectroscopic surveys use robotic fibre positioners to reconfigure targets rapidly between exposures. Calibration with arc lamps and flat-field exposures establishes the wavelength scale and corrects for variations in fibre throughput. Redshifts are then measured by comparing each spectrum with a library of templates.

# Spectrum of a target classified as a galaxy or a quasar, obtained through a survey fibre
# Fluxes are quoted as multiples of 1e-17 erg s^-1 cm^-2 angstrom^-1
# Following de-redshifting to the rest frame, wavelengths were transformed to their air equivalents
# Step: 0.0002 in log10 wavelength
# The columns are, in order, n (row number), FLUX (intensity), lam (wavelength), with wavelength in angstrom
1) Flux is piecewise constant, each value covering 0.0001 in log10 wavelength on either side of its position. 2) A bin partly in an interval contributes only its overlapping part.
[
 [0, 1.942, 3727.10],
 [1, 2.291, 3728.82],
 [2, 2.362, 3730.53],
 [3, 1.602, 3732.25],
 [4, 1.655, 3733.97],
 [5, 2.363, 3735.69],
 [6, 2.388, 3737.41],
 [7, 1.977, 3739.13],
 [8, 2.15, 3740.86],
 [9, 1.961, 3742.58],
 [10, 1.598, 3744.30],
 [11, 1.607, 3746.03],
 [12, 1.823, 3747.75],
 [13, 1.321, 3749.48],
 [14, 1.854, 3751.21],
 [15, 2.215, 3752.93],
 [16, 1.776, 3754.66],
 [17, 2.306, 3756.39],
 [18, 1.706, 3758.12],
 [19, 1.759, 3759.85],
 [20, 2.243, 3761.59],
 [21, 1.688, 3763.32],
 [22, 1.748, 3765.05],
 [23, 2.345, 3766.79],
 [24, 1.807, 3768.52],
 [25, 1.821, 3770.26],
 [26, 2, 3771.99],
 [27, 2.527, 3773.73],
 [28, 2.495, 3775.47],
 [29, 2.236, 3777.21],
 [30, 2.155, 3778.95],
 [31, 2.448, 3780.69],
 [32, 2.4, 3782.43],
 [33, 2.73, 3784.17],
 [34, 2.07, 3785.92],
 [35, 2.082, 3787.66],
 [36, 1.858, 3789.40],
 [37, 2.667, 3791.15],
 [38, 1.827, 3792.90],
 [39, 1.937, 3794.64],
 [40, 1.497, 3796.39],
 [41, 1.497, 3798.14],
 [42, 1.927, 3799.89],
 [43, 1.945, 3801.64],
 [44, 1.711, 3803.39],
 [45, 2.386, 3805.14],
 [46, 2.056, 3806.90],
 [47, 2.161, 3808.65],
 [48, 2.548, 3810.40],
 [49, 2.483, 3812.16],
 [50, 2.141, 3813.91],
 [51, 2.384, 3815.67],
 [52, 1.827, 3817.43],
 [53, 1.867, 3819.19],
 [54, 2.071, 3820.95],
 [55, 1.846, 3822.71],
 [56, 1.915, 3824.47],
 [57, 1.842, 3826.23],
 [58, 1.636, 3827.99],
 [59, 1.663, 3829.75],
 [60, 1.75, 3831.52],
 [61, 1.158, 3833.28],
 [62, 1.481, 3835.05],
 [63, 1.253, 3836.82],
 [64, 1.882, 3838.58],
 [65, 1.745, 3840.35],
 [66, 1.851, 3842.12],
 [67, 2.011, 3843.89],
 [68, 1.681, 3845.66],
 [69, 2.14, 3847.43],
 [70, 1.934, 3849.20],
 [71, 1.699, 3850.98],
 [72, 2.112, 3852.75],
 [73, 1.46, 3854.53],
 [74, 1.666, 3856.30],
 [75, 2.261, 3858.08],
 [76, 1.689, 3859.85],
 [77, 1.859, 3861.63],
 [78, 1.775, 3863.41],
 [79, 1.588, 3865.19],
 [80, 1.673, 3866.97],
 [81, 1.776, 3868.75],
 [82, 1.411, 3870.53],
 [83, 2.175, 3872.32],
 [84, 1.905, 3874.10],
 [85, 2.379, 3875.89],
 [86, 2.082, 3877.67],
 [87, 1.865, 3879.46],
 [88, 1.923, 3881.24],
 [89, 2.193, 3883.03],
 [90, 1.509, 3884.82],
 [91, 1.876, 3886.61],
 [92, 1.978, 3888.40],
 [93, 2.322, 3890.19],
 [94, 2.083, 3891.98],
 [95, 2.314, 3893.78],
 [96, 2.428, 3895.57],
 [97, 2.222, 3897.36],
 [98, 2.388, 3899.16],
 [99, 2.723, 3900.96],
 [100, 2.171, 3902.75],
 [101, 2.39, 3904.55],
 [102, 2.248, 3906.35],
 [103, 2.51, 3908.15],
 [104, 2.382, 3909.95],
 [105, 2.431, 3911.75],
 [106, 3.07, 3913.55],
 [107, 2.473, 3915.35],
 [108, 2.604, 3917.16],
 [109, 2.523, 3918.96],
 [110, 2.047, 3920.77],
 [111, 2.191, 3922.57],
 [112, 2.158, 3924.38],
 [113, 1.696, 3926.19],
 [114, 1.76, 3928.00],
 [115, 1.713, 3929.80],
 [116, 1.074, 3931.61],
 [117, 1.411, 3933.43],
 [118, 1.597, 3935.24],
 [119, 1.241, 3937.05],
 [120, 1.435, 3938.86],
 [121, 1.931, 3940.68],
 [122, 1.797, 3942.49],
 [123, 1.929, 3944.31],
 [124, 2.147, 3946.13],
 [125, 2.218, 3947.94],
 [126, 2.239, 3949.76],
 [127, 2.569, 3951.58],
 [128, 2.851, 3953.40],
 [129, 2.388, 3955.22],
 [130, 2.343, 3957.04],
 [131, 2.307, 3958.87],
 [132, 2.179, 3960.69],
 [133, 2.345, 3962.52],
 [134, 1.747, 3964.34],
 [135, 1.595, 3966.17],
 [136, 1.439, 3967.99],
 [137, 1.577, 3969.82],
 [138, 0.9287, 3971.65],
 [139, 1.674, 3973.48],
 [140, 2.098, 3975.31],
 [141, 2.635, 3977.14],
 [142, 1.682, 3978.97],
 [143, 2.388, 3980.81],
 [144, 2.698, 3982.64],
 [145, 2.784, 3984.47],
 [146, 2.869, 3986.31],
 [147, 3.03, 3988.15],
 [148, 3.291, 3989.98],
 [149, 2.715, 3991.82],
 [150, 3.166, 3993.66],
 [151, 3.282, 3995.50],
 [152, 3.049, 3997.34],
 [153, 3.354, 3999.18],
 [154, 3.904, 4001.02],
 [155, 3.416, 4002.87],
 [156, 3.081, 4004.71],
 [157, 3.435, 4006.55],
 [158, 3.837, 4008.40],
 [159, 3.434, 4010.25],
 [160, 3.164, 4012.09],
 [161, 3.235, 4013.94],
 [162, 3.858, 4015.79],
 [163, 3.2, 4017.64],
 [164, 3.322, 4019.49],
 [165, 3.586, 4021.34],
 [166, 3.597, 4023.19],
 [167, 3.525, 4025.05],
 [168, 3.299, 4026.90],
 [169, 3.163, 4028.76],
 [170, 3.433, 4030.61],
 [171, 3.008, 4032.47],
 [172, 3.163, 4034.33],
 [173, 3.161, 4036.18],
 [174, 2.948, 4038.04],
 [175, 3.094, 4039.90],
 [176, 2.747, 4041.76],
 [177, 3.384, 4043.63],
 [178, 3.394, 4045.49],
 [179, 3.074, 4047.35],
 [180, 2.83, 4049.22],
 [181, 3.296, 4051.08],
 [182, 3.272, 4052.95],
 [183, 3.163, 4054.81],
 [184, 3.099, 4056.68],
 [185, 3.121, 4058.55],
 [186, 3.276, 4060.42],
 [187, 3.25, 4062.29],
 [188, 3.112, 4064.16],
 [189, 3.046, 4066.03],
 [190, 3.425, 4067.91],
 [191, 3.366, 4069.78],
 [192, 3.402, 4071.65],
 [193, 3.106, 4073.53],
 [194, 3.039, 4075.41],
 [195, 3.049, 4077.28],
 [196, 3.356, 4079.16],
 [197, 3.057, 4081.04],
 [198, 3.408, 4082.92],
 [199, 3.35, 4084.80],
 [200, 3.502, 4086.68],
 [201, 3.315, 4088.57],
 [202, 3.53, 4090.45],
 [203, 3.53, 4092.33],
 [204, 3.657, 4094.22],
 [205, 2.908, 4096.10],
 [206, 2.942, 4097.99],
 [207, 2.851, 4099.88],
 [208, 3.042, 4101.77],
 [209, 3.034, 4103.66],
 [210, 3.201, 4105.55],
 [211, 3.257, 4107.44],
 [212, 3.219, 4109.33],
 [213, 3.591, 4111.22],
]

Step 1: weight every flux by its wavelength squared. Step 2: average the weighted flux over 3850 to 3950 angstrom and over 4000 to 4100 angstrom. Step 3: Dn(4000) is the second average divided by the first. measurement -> 1.8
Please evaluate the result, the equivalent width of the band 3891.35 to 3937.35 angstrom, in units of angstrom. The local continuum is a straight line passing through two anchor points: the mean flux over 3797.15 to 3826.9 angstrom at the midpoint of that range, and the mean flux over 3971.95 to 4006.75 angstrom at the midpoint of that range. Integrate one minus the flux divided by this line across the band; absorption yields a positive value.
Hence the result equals 6.0 angstrom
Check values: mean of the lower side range 2.03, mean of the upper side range 2.83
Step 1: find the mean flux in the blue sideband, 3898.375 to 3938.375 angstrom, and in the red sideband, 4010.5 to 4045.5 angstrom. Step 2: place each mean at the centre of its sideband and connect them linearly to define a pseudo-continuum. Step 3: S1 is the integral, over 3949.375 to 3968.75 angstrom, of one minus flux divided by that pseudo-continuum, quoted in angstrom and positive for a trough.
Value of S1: 2.69 angstrom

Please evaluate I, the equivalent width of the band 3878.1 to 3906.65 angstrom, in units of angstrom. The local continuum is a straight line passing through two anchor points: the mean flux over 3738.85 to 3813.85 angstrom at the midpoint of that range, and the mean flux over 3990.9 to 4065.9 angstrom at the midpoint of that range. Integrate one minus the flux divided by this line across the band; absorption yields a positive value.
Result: 4.8 angstrom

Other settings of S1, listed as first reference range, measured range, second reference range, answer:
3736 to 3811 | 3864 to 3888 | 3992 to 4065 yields 6.2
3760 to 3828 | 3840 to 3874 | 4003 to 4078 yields 7.9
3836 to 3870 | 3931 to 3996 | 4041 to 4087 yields 10.0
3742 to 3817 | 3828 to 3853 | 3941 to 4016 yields 5.5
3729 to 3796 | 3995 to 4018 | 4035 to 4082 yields -3.5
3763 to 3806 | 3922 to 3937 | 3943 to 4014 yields 4.8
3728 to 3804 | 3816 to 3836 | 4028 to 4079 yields 4.4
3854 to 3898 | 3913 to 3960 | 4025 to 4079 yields 6.0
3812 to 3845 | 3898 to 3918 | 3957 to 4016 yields -2.1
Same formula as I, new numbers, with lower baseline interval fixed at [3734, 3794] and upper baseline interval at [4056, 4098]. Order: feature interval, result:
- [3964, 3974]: 4.8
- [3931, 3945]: 6.0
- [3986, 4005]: -1.7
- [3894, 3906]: 0.9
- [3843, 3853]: 1.9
